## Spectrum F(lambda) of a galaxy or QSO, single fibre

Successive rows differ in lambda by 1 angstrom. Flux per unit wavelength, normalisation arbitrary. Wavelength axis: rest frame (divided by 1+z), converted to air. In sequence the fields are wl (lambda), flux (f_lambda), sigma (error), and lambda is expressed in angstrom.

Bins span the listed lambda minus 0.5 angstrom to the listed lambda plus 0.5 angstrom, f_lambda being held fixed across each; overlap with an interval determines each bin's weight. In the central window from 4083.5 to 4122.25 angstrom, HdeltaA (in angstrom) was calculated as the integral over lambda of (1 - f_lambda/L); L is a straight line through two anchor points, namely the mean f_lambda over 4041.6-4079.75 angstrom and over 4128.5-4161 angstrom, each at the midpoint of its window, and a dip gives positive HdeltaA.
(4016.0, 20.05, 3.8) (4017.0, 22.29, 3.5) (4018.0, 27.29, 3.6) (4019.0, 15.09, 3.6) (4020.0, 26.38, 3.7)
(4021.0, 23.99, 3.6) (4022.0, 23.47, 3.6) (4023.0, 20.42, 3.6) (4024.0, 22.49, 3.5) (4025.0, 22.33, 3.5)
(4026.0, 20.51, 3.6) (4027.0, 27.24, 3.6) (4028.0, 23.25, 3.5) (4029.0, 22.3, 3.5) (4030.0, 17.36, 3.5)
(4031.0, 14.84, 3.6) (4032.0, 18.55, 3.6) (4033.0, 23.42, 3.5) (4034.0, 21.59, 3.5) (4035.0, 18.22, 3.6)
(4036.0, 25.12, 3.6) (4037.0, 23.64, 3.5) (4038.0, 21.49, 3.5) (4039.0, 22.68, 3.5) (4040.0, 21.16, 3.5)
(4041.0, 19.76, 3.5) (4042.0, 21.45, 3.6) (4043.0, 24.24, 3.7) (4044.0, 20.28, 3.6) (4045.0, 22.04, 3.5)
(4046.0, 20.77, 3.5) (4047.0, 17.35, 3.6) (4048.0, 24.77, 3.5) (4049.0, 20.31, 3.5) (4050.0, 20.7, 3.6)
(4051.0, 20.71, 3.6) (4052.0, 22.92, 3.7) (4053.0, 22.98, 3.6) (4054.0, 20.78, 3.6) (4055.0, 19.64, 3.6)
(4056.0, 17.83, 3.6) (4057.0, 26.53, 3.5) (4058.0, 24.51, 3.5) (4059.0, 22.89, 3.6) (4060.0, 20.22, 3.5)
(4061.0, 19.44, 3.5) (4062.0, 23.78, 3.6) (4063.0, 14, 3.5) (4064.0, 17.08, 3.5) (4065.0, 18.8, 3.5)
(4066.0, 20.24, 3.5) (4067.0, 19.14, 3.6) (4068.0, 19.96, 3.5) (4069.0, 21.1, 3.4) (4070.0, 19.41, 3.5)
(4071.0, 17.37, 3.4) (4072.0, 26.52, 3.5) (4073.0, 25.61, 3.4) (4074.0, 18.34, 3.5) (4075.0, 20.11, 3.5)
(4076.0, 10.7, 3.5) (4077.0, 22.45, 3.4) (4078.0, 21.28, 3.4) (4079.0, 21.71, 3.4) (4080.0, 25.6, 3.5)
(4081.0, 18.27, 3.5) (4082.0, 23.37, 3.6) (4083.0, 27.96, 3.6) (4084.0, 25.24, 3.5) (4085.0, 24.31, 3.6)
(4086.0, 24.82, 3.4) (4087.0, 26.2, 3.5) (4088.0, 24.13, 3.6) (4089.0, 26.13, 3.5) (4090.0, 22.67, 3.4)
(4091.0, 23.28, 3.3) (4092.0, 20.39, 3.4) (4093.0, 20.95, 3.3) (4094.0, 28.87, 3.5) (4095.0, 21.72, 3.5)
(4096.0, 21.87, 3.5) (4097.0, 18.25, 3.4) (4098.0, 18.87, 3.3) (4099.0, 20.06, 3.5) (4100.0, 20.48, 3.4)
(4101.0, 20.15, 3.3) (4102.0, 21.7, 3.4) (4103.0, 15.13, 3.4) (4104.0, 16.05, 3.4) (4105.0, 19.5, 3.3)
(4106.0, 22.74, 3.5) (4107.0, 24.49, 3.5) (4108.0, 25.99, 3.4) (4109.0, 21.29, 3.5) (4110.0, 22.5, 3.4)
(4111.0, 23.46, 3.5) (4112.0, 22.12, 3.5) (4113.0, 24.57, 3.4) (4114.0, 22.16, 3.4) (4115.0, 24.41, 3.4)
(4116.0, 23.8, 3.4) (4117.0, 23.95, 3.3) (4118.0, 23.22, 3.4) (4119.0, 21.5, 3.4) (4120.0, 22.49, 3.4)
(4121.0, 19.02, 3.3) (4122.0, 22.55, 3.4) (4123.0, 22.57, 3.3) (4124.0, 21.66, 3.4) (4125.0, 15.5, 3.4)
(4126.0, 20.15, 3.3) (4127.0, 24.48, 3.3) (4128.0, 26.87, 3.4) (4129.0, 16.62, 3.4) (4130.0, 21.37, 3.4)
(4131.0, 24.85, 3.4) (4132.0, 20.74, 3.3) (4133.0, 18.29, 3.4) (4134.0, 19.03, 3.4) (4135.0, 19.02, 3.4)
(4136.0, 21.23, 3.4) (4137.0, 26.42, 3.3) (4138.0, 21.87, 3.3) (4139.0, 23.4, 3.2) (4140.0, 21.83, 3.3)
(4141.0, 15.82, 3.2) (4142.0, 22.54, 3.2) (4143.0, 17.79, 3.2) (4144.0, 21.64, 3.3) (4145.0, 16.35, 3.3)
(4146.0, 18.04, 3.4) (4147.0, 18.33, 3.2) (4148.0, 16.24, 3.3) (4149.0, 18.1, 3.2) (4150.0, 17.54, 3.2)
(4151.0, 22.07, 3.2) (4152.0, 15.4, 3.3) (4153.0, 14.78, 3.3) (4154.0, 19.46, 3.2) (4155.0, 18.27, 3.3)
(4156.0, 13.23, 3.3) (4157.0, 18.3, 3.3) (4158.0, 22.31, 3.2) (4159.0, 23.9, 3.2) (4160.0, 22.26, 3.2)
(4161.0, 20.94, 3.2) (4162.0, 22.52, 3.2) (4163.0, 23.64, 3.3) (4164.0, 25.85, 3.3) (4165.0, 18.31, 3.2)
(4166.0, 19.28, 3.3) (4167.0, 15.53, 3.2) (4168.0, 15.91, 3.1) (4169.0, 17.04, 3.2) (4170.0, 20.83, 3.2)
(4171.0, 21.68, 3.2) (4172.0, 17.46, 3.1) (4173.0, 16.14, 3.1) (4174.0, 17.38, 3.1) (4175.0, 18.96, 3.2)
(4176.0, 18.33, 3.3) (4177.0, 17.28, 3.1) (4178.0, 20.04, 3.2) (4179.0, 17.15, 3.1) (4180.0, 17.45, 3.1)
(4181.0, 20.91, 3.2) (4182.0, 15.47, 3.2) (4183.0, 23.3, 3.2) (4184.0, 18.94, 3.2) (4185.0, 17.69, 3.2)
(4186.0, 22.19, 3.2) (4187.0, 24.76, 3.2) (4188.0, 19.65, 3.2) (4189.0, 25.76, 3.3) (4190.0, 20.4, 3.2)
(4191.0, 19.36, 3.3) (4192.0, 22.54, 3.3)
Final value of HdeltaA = -4.1 angstrom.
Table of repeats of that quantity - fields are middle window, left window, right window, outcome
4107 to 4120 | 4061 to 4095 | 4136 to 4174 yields -1.60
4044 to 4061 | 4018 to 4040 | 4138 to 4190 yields -0.09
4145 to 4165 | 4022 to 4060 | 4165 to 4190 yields 0.10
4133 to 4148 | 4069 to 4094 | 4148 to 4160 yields -0.58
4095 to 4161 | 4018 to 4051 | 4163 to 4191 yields -1.44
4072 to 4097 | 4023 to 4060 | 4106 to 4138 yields -0.99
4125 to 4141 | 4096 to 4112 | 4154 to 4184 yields -0.99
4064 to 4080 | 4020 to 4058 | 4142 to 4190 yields 0.59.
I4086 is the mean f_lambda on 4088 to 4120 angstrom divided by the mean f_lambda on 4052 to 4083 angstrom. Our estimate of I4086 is 1.06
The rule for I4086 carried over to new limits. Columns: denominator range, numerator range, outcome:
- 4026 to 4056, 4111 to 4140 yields 1.03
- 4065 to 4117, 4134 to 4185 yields 0.88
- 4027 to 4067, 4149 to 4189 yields 0.92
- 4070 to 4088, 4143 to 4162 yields 0.84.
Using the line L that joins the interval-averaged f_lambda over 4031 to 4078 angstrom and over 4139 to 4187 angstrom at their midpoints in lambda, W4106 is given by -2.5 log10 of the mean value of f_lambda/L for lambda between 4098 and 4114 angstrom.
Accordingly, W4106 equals -0.07 mag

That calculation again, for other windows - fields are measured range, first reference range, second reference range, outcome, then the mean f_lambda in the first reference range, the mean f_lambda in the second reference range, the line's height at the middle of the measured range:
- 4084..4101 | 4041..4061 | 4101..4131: -0.05 mag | 21.5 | 21.8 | 21.7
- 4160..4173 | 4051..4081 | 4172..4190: -0.01 mag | 20.7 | 19.5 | 19.6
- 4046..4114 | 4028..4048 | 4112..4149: -0.02 mag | 21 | 21.1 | 21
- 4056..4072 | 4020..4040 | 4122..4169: 0.05 mag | 21.8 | 20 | 21.3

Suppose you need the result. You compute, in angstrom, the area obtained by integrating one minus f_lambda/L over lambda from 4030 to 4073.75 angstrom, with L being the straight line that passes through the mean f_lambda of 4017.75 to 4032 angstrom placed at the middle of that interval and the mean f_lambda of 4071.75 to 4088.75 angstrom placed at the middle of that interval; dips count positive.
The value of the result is 2.5 angstrom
